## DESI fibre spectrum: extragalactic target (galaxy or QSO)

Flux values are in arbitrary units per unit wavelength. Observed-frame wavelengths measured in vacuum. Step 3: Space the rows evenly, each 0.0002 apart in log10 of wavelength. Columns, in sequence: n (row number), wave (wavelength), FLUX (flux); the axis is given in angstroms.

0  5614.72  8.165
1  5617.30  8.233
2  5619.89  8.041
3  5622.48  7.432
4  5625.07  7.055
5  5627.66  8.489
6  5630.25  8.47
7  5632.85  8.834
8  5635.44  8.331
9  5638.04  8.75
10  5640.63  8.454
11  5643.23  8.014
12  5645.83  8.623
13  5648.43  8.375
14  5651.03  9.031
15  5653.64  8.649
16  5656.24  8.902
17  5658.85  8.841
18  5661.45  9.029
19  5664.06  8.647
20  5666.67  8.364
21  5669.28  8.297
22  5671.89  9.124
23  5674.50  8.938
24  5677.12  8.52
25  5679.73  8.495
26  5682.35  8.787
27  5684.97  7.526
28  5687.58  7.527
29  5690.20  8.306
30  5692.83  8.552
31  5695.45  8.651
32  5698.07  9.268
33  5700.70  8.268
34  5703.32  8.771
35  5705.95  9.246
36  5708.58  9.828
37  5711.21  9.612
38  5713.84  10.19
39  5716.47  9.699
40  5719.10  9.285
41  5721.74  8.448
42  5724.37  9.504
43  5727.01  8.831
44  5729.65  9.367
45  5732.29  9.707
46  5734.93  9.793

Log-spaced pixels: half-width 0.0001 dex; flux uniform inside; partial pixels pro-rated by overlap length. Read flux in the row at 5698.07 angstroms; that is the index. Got 9.268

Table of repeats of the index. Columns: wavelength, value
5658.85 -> 8.841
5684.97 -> 7.526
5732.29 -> 9.707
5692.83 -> 8.552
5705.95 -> 9.246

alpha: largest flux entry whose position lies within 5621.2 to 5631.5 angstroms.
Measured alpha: 8.489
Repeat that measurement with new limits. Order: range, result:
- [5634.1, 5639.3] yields 8.75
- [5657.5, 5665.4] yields 9.029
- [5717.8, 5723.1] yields 9.285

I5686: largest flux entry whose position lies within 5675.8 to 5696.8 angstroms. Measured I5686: 8.787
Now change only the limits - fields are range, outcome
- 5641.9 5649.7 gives 8.623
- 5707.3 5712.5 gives 9.828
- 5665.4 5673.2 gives 9.124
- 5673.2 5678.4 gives 8.938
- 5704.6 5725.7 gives 10.19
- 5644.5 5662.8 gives 9.031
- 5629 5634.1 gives 8.834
